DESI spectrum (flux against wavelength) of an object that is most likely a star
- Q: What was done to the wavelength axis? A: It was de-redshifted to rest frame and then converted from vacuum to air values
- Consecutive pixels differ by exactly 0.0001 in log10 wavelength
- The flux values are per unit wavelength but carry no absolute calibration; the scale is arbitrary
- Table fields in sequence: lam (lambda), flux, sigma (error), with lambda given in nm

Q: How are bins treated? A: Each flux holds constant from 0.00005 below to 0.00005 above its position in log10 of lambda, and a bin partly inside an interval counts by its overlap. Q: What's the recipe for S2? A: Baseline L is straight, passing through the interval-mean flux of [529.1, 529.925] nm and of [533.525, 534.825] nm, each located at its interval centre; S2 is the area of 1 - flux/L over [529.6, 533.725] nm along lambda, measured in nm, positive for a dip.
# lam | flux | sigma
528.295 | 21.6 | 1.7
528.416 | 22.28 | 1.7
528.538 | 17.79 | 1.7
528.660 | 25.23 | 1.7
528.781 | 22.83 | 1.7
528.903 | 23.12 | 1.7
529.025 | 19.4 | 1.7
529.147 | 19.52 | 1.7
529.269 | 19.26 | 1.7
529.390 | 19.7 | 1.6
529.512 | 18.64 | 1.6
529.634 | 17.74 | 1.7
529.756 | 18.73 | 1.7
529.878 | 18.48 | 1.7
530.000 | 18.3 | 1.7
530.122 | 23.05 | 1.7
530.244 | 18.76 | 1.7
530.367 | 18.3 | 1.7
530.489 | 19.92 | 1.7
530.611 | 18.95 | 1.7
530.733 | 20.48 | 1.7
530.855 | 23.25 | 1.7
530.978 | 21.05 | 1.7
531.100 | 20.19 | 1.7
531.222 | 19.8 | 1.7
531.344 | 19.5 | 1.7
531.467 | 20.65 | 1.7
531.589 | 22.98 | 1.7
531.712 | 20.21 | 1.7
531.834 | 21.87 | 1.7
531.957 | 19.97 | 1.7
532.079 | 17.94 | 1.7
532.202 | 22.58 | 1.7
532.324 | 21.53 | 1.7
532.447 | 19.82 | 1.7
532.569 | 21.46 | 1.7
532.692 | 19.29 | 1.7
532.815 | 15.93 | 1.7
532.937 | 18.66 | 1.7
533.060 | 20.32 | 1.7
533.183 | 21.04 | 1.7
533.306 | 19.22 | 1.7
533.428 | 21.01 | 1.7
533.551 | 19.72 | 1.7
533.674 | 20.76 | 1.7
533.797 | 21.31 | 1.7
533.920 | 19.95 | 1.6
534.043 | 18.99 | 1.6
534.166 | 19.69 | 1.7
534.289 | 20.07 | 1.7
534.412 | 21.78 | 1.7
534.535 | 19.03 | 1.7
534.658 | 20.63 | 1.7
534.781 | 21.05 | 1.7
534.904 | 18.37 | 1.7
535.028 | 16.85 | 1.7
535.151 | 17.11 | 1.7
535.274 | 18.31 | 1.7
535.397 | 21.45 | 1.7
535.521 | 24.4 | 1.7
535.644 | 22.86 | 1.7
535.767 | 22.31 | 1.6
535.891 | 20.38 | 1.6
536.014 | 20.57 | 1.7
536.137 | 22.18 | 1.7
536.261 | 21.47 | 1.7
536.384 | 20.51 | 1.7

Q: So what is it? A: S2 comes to -0.11 nm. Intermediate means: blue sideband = 18.9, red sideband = 20.3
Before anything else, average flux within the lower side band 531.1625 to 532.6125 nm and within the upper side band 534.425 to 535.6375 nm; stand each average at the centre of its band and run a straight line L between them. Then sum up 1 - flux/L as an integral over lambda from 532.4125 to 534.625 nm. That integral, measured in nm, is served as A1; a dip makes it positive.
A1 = 0.04 nm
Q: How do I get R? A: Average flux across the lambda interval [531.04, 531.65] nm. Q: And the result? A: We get 20.6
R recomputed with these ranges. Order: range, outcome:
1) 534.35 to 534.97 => 20.1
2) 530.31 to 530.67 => 19.1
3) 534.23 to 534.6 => 20.3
